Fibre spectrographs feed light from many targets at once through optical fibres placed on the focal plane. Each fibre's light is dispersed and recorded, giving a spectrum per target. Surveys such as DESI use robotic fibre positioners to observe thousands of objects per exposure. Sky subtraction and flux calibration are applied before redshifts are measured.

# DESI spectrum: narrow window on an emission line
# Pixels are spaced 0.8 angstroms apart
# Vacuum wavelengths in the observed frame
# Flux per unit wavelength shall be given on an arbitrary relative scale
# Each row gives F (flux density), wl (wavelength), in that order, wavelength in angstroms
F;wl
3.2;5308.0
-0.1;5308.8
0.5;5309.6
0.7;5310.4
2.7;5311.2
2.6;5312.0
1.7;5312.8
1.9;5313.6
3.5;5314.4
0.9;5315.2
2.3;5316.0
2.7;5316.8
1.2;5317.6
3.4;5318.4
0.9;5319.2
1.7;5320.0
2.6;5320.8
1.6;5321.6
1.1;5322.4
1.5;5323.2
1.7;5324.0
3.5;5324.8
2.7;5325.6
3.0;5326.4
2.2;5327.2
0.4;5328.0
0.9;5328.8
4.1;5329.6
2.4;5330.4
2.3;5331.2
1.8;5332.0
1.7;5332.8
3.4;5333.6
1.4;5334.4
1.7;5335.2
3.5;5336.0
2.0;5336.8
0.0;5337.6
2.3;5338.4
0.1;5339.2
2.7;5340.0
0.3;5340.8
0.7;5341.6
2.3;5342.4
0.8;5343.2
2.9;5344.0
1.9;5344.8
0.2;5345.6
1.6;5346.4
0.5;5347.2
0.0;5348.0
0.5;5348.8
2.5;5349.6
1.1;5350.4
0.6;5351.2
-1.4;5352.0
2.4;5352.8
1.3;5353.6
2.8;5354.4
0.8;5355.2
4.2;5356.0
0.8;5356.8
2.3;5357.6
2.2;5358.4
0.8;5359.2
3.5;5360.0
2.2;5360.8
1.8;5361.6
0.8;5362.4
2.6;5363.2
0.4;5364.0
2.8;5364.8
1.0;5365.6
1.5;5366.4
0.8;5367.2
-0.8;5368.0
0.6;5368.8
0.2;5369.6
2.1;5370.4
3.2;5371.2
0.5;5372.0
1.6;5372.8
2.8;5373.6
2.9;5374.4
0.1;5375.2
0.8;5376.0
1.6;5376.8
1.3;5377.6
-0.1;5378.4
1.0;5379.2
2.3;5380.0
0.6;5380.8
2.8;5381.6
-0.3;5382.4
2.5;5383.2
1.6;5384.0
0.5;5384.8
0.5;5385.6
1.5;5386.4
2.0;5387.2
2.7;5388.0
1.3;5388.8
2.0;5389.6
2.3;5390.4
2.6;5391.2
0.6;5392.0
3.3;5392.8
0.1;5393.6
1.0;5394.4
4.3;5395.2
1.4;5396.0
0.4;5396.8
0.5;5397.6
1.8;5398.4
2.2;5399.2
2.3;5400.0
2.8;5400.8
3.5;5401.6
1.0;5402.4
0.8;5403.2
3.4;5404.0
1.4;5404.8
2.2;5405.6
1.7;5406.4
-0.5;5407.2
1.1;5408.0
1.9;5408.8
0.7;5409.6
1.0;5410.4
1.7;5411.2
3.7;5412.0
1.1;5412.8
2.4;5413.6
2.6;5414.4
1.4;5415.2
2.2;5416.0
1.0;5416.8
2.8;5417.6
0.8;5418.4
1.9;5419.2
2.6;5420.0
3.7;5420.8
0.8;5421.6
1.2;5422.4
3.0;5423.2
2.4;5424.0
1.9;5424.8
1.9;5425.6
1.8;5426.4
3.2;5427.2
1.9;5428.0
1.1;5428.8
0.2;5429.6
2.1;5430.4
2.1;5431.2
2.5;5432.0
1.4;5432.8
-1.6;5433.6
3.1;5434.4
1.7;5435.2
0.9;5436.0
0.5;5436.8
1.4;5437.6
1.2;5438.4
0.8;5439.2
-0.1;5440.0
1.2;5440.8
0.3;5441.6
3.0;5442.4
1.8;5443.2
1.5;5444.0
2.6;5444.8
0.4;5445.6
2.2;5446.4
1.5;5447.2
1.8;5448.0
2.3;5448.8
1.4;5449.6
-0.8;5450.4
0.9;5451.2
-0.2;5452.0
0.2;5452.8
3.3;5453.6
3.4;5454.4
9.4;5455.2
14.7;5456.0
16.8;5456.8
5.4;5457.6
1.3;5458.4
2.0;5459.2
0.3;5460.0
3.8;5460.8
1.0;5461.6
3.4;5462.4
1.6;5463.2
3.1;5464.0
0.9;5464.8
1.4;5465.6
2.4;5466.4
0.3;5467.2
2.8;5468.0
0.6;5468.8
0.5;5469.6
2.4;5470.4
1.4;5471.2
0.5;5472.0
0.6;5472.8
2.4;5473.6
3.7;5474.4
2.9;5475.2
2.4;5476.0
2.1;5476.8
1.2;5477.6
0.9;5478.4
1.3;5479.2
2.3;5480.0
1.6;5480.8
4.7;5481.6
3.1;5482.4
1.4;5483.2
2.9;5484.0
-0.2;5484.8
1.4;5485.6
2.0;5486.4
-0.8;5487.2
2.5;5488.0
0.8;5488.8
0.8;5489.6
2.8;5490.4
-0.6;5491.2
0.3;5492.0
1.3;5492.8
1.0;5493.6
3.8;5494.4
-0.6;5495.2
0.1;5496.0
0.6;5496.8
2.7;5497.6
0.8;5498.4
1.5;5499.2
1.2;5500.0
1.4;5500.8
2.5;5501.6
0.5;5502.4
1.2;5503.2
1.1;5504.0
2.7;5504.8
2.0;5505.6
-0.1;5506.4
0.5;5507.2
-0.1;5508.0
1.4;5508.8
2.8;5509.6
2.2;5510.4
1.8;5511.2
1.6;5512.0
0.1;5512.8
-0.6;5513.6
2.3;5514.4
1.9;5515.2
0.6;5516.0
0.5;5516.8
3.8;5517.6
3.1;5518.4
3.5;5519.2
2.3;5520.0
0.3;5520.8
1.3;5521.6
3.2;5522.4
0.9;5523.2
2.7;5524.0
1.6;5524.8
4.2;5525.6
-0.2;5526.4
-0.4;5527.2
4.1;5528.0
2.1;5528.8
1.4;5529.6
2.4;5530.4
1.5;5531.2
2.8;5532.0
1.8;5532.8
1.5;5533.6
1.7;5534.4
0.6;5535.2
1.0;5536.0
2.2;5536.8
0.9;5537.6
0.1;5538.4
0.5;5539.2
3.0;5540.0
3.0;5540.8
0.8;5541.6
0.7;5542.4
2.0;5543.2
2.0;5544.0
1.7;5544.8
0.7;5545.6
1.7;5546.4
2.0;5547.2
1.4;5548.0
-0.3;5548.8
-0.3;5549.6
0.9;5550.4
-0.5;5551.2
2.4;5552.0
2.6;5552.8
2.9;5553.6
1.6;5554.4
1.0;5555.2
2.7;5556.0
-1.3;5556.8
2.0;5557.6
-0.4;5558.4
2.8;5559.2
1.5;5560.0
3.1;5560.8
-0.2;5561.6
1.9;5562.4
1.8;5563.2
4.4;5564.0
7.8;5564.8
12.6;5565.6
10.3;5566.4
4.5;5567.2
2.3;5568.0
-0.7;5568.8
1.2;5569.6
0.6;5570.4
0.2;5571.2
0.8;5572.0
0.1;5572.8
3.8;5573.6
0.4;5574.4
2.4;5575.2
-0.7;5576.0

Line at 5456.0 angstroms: Hbeta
